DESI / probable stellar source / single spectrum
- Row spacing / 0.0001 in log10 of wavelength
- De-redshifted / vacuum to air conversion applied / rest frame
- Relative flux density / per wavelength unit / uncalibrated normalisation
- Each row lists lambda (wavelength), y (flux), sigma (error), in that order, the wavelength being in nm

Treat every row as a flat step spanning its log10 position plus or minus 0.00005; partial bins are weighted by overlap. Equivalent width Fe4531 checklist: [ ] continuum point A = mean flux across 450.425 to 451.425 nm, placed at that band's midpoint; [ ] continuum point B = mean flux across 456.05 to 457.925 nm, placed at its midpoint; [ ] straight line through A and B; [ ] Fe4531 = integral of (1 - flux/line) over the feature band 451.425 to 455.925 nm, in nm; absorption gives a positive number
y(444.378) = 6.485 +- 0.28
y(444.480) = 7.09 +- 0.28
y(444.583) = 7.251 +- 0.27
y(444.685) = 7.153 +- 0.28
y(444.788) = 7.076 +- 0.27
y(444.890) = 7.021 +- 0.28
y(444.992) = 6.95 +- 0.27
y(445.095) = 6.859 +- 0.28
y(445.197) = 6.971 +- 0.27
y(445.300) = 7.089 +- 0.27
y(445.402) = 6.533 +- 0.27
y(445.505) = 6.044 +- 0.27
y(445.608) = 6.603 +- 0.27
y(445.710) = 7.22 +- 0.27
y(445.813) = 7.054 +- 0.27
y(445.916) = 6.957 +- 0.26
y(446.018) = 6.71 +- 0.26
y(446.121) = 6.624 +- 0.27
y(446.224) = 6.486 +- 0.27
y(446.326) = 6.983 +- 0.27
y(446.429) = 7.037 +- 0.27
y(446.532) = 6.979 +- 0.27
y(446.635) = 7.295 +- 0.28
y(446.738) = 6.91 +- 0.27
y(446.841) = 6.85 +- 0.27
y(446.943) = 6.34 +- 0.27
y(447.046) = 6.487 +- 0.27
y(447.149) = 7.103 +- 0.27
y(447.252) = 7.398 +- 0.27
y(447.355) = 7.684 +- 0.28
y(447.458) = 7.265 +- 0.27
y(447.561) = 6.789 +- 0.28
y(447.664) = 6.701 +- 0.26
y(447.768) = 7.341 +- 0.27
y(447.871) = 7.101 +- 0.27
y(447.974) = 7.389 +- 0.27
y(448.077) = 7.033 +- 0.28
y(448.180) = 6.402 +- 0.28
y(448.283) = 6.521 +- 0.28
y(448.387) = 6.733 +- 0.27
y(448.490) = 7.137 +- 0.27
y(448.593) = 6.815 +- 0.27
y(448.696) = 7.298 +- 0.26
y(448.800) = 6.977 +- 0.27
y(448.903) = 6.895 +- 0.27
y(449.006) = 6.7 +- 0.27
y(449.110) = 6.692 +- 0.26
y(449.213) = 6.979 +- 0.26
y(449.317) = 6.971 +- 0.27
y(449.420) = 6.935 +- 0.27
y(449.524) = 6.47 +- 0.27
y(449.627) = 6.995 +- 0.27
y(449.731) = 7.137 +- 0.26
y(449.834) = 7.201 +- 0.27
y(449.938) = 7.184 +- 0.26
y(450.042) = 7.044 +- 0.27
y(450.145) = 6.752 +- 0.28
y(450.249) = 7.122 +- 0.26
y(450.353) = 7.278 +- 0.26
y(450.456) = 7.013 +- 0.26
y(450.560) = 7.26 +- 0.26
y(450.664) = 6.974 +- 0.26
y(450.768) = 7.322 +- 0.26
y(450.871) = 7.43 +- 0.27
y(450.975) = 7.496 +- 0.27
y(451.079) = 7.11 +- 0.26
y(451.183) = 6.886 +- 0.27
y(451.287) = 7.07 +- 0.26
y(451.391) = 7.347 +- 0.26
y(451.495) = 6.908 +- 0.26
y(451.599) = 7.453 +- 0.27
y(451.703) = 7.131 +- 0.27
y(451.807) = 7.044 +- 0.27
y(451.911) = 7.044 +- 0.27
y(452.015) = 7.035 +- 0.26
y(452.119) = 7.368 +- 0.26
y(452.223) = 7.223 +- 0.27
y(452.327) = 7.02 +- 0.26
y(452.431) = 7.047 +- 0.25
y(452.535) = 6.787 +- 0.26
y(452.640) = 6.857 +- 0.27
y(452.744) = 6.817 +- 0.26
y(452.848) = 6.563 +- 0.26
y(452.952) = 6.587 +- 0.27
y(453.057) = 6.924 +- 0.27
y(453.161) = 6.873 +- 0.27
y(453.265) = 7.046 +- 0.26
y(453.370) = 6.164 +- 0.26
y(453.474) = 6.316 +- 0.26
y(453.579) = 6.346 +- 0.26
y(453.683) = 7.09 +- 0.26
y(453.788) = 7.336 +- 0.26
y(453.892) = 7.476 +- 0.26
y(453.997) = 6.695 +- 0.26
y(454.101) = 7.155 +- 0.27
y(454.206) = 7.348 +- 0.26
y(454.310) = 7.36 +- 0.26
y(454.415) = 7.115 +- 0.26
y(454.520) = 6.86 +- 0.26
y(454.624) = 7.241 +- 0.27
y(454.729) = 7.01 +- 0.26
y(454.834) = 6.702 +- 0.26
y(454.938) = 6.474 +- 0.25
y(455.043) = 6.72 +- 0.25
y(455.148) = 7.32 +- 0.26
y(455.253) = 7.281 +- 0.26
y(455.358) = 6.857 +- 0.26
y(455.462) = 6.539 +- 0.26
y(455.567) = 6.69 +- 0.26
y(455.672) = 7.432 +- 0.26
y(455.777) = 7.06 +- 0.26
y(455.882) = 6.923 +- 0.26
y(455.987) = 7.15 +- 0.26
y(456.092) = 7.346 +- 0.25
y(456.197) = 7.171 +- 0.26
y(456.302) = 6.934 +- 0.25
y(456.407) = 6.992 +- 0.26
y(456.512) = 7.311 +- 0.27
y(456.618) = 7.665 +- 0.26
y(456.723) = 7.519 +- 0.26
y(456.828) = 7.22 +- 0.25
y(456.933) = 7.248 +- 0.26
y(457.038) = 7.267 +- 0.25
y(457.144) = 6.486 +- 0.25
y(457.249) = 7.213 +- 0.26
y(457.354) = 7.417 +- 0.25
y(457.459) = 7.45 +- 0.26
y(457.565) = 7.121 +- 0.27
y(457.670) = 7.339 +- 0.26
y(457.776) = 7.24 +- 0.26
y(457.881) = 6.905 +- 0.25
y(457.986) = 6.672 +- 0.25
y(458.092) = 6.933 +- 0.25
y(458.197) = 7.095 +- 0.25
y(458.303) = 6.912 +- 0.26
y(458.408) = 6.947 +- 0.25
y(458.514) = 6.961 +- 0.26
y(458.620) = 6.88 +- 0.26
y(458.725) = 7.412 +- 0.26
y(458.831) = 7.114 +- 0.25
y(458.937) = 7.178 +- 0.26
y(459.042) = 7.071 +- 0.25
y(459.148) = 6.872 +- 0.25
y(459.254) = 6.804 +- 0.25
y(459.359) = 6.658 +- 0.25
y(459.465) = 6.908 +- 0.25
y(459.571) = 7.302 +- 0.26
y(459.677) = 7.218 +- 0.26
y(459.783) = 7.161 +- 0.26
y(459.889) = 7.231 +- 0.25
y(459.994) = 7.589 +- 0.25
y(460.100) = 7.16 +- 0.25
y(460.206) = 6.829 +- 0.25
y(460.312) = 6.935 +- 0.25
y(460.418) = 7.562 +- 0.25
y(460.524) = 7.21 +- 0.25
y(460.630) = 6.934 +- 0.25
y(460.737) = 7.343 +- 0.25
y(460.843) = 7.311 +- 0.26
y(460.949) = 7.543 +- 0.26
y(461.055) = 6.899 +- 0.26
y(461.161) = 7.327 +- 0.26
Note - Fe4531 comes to 0.15 nm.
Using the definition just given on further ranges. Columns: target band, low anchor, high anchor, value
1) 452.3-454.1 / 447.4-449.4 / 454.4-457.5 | 0.052 nm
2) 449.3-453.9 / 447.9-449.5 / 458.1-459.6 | -0.054 nm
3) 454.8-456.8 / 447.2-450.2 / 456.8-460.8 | 0.001 nm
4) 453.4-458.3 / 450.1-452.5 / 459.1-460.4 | 0.031 nm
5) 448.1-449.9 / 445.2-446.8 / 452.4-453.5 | -0.024 nm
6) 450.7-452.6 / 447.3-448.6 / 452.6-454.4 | -0.061 nm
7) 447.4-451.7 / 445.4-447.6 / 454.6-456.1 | -0.071 nm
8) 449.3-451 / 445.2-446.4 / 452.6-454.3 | -0.066 nm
